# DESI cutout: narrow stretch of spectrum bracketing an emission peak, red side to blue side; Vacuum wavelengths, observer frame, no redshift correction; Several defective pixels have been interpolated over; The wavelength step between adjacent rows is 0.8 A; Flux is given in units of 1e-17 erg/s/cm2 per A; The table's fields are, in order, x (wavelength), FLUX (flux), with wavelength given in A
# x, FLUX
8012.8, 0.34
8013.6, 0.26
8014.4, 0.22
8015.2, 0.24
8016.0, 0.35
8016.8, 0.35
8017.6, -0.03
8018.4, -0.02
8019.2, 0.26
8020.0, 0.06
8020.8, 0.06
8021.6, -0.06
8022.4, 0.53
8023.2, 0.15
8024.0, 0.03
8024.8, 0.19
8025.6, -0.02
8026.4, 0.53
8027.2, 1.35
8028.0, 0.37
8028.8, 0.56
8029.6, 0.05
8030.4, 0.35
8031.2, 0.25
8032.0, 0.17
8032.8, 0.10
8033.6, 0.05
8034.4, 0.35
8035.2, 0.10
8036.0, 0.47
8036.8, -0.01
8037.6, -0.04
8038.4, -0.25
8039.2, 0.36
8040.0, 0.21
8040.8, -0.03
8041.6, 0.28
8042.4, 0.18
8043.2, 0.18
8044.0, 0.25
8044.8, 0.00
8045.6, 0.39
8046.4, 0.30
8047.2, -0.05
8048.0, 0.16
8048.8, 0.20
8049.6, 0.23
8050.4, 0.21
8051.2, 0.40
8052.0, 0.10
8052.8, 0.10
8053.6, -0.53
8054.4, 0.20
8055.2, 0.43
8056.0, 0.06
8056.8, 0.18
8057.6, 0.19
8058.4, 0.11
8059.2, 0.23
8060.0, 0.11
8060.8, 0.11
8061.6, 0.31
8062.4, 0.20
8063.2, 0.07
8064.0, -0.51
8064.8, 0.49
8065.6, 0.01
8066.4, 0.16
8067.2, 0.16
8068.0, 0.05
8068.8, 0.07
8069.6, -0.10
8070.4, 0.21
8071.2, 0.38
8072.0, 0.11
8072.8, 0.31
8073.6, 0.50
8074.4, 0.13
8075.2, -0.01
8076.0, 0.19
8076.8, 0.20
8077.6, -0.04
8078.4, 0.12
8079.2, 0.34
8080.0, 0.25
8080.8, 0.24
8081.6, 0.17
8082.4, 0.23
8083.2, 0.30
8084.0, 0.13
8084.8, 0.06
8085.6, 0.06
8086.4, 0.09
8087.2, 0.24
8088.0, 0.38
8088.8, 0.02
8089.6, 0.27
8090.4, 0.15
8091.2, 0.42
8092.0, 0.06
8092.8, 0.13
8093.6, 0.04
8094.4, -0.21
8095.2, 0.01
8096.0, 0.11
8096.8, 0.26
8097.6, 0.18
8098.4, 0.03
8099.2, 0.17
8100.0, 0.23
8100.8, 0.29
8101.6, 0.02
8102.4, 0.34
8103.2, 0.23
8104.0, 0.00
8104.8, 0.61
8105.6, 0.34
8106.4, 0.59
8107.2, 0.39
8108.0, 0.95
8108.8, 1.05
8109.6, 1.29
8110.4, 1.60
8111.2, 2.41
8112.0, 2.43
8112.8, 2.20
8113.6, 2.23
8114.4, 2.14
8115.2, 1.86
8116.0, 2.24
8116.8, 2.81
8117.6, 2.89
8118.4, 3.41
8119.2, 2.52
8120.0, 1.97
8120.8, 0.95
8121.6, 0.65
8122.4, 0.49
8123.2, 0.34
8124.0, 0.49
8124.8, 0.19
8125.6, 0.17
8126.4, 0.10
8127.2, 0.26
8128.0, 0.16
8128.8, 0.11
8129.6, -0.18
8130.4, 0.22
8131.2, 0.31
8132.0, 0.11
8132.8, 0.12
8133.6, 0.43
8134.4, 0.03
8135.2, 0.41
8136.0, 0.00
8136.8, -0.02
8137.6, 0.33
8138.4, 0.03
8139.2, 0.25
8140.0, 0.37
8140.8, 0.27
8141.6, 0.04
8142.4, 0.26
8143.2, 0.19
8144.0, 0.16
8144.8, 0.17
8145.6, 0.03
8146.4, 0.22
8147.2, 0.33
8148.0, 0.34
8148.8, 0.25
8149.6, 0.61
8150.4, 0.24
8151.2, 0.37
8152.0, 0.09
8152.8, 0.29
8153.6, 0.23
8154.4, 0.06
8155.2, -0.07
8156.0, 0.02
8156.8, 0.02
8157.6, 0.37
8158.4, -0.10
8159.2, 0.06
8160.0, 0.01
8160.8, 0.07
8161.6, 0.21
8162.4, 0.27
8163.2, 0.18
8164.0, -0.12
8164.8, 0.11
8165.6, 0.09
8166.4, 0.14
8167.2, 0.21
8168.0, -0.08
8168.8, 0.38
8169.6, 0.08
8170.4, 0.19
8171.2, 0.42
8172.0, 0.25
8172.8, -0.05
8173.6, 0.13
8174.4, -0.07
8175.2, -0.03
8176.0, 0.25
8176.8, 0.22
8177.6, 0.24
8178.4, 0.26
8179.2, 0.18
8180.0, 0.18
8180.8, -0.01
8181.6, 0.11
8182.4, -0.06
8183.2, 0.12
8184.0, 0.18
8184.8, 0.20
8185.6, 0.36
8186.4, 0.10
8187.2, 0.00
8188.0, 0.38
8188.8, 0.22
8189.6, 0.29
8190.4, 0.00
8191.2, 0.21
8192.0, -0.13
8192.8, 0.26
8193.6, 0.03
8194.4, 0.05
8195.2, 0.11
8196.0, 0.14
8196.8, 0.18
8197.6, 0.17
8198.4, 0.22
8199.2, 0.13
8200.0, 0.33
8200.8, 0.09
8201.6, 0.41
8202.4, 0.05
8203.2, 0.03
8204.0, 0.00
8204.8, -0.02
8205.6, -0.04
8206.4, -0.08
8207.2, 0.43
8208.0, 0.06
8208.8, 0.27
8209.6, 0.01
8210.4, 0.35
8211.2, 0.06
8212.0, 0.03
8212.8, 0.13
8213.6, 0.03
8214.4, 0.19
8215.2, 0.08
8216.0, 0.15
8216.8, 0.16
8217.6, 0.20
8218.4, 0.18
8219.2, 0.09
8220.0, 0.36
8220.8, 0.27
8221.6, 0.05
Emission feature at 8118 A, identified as [O II] 3727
